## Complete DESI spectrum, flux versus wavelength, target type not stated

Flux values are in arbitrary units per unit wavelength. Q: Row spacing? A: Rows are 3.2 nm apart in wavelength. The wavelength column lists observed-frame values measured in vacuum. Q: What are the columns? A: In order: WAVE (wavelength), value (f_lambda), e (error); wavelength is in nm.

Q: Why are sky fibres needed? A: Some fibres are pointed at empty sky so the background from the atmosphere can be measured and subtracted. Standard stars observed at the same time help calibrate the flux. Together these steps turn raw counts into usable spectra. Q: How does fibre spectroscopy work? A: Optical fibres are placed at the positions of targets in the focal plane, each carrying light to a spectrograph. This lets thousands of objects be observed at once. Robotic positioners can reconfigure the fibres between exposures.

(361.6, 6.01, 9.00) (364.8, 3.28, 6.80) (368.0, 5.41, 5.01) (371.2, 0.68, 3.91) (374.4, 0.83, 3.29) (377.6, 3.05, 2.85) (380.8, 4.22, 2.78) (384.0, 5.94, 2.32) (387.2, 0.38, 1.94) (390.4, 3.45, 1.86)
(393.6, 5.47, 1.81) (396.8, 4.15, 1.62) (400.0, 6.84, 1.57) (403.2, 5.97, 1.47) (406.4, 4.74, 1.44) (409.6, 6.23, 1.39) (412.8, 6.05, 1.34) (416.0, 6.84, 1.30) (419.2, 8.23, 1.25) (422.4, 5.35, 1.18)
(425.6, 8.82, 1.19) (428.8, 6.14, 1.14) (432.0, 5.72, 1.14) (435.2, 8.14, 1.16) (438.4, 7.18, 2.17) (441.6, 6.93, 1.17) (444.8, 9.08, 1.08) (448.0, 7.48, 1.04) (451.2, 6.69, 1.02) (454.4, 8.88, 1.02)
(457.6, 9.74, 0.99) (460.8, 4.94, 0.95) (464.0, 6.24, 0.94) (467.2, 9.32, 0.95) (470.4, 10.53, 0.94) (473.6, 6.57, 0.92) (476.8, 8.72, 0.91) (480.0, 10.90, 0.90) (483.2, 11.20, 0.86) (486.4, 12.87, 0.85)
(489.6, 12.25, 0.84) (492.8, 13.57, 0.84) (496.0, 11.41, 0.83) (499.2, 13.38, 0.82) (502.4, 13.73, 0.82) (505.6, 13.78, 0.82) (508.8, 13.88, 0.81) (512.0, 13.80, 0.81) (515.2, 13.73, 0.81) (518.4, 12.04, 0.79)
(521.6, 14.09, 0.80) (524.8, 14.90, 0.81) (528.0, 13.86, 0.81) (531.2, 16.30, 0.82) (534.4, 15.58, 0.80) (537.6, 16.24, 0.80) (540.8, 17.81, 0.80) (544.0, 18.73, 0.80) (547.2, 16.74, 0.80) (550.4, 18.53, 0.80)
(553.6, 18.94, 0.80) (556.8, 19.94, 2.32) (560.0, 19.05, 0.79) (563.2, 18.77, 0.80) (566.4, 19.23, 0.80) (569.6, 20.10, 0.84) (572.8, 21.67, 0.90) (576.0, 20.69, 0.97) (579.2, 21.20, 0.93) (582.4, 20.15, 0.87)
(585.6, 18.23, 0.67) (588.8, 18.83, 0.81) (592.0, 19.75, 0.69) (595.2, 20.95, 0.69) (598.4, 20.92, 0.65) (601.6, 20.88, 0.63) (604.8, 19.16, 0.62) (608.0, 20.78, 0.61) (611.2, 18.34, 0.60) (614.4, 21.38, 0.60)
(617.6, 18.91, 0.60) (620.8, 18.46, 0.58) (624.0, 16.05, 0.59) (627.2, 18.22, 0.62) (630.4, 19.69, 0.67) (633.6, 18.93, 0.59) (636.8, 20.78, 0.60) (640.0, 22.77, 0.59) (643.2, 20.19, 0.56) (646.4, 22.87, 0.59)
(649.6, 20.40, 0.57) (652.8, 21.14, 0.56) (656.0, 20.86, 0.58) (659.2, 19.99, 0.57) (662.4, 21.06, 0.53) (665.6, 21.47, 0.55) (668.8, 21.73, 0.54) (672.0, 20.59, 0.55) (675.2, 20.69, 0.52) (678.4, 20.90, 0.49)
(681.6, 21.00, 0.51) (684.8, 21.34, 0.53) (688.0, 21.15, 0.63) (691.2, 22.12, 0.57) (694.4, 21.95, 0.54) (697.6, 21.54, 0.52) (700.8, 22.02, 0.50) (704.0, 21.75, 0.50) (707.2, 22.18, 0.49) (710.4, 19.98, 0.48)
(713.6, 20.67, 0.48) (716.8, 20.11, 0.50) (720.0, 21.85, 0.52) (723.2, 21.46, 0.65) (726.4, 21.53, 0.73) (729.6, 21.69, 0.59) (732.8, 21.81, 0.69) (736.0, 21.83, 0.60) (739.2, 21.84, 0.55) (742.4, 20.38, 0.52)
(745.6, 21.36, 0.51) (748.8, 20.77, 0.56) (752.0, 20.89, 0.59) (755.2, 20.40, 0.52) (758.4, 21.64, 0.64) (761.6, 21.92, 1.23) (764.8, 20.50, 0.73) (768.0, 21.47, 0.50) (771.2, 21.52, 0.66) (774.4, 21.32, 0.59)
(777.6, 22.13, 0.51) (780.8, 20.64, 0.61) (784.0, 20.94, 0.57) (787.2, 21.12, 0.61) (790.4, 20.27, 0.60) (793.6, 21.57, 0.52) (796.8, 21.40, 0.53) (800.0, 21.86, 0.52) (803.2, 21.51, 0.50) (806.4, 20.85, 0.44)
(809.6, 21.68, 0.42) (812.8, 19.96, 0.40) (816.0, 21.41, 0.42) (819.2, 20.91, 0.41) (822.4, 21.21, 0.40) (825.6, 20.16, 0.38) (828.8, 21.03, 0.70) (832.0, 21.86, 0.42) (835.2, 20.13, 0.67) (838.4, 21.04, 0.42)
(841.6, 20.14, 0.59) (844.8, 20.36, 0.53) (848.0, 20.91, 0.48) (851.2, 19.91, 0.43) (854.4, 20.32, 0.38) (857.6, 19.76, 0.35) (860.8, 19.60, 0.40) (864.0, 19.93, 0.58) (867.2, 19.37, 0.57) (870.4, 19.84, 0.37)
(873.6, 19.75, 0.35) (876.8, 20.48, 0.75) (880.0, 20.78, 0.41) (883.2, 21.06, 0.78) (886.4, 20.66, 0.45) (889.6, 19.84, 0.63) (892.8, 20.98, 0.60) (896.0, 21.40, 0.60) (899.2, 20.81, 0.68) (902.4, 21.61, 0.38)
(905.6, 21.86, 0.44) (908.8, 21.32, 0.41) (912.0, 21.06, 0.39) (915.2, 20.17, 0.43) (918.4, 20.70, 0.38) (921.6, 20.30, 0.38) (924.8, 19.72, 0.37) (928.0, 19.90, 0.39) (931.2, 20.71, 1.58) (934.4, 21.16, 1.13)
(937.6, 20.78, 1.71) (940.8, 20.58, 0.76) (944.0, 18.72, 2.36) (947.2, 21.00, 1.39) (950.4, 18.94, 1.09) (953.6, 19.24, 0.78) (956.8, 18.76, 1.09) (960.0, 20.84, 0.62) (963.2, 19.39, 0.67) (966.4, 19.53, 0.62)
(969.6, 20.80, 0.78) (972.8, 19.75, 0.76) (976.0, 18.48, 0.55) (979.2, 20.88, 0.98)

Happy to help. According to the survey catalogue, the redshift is 0.205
